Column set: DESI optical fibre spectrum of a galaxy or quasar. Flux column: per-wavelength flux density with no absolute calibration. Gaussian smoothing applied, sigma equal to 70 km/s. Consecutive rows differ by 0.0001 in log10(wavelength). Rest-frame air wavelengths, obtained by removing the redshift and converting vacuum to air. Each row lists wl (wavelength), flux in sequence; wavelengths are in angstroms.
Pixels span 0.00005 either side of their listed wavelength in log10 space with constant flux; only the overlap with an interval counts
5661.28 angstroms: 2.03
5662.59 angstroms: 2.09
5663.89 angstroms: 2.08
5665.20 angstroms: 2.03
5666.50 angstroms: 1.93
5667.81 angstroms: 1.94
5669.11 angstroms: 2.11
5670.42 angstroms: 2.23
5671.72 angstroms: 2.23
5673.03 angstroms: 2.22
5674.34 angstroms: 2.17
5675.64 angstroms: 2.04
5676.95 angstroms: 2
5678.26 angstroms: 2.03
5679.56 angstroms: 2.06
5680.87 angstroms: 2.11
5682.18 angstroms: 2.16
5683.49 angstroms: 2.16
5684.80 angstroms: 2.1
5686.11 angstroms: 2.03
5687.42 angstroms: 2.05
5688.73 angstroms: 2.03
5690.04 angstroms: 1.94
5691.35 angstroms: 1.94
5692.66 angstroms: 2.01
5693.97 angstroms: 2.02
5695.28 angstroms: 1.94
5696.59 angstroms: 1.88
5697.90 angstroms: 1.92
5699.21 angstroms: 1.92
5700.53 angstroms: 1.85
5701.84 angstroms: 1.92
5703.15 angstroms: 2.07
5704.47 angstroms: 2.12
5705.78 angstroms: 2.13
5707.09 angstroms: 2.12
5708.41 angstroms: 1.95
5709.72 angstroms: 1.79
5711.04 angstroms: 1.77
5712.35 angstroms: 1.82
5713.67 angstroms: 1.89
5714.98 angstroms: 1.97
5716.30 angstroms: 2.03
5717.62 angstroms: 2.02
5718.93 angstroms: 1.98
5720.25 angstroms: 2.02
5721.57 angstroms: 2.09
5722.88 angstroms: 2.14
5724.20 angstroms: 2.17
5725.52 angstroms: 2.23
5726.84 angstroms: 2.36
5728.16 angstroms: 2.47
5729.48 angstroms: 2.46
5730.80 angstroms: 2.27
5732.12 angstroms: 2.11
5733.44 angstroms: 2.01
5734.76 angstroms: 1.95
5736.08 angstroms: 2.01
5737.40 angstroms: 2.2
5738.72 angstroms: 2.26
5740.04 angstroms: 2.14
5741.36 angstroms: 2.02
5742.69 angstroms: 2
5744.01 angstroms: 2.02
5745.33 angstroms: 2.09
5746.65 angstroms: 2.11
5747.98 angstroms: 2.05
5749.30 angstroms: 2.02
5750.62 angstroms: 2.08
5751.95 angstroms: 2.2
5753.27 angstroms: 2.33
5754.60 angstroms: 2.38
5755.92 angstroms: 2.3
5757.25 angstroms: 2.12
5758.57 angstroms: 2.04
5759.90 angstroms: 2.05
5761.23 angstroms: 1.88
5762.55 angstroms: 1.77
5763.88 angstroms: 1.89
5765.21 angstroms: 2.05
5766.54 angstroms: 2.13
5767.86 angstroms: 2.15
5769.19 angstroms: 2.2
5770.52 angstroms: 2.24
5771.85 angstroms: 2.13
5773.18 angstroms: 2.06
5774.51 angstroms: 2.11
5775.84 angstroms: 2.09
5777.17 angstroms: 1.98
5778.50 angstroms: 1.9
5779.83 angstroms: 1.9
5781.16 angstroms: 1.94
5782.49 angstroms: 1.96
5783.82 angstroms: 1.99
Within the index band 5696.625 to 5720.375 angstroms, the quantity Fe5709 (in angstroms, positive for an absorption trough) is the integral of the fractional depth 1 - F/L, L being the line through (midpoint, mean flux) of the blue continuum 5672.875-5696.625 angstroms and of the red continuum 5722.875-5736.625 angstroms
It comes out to 1.9 angstroms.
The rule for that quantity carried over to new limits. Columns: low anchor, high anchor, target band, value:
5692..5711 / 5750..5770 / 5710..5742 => -1.11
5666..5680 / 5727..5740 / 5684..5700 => 1.06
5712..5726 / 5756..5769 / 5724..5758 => -2.27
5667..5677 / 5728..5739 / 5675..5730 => 2.82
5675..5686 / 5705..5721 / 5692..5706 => 0.25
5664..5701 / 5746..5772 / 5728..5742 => -0.52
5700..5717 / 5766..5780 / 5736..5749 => -0.42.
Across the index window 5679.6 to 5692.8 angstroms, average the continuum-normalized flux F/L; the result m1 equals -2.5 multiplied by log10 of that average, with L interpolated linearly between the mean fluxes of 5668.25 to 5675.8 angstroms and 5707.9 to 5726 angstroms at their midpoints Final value 0.03 mag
